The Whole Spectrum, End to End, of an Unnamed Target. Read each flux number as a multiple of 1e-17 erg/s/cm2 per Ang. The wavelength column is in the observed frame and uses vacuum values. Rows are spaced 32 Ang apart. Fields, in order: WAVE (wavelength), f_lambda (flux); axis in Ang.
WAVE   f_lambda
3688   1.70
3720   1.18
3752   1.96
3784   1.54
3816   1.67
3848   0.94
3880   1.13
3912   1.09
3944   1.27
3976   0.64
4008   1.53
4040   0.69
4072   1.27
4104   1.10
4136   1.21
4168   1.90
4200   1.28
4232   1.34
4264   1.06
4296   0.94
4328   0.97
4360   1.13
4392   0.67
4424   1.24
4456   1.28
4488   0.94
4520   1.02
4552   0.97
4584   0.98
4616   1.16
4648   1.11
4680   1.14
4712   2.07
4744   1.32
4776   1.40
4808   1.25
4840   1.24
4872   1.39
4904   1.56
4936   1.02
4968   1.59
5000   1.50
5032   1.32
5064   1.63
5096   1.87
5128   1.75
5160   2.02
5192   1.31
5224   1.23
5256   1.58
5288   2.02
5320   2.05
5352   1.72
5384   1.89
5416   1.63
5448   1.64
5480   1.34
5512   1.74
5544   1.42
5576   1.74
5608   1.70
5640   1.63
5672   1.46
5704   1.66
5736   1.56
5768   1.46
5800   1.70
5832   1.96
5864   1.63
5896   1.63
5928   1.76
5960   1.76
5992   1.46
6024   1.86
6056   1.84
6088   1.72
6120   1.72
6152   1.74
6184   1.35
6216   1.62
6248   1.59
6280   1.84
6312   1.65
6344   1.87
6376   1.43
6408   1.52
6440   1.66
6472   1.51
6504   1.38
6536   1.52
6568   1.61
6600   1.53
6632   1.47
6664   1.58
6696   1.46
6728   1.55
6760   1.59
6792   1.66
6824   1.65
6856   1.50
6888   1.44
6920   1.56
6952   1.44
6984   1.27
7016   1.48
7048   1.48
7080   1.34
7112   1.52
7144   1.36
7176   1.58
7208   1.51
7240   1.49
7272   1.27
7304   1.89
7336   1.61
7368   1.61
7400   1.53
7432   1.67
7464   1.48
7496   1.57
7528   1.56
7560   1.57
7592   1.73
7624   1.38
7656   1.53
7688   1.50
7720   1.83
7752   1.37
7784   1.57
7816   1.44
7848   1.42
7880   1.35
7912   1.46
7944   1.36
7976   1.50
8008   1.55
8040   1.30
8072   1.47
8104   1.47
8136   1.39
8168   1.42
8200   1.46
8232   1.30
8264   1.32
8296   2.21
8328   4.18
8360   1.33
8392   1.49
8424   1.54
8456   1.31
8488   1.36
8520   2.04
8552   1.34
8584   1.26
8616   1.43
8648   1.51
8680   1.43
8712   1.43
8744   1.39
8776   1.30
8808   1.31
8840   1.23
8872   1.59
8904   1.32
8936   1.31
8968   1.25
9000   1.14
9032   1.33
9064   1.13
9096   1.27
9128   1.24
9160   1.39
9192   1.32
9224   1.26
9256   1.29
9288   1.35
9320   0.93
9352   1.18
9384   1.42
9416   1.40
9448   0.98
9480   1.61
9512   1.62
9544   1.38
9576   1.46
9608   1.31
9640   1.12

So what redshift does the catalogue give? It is 0.27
